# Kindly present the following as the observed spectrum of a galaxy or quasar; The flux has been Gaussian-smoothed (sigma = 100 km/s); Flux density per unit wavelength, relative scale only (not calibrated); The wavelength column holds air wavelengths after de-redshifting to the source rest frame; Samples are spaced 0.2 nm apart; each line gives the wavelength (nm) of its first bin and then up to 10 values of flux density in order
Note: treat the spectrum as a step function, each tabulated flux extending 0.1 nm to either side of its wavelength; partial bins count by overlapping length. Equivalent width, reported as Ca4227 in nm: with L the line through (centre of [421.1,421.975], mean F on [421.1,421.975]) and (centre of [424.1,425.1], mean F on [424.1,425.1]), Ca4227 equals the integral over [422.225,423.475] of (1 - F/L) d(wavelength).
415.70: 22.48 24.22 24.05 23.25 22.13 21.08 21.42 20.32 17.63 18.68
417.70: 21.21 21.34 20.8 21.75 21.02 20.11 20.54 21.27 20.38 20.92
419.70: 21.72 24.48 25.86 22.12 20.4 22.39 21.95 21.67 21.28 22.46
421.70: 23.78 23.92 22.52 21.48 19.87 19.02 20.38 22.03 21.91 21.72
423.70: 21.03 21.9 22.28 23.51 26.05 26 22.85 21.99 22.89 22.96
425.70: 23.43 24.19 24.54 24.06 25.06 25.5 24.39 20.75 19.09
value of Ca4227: 0.133 nm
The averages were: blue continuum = 22.7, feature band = 20.8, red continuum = 24.1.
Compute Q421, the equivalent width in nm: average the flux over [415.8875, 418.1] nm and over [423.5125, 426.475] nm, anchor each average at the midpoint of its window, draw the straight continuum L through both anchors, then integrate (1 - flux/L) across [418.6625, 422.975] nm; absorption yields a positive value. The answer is 0.095 nm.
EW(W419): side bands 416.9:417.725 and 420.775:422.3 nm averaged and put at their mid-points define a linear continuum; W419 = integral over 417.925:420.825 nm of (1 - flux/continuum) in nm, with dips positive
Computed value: -0.10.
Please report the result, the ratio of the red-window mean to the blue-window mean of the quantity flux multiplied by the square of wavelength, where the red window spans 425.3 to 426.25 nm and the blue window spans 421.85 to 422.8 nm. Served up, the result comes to 1.14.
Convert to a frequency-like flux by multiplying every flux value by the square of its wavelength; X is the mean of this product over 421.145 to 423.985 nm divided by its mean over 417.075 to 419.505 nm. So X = 1.08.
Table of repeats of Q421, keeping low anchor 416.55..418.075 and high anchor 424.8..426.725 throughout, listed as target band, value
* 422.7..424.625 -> 0.06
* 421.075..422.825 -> 0.03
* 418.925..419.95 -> -0.02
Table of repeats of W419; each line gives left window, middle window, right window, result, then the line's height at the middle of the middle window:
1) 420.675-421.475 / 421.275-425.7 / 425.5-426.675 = 0.11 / 23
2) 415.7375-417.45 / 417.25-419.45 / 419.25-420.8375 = 0.15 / 22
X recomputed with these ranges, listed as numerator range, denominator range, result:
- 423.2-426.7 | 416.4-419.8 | 1.17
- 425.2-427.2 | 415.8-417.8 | 1.16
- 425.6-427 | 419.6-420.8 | 1.10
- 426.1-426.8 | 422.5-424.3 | 1.18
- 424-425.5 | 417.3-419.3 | 1.18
